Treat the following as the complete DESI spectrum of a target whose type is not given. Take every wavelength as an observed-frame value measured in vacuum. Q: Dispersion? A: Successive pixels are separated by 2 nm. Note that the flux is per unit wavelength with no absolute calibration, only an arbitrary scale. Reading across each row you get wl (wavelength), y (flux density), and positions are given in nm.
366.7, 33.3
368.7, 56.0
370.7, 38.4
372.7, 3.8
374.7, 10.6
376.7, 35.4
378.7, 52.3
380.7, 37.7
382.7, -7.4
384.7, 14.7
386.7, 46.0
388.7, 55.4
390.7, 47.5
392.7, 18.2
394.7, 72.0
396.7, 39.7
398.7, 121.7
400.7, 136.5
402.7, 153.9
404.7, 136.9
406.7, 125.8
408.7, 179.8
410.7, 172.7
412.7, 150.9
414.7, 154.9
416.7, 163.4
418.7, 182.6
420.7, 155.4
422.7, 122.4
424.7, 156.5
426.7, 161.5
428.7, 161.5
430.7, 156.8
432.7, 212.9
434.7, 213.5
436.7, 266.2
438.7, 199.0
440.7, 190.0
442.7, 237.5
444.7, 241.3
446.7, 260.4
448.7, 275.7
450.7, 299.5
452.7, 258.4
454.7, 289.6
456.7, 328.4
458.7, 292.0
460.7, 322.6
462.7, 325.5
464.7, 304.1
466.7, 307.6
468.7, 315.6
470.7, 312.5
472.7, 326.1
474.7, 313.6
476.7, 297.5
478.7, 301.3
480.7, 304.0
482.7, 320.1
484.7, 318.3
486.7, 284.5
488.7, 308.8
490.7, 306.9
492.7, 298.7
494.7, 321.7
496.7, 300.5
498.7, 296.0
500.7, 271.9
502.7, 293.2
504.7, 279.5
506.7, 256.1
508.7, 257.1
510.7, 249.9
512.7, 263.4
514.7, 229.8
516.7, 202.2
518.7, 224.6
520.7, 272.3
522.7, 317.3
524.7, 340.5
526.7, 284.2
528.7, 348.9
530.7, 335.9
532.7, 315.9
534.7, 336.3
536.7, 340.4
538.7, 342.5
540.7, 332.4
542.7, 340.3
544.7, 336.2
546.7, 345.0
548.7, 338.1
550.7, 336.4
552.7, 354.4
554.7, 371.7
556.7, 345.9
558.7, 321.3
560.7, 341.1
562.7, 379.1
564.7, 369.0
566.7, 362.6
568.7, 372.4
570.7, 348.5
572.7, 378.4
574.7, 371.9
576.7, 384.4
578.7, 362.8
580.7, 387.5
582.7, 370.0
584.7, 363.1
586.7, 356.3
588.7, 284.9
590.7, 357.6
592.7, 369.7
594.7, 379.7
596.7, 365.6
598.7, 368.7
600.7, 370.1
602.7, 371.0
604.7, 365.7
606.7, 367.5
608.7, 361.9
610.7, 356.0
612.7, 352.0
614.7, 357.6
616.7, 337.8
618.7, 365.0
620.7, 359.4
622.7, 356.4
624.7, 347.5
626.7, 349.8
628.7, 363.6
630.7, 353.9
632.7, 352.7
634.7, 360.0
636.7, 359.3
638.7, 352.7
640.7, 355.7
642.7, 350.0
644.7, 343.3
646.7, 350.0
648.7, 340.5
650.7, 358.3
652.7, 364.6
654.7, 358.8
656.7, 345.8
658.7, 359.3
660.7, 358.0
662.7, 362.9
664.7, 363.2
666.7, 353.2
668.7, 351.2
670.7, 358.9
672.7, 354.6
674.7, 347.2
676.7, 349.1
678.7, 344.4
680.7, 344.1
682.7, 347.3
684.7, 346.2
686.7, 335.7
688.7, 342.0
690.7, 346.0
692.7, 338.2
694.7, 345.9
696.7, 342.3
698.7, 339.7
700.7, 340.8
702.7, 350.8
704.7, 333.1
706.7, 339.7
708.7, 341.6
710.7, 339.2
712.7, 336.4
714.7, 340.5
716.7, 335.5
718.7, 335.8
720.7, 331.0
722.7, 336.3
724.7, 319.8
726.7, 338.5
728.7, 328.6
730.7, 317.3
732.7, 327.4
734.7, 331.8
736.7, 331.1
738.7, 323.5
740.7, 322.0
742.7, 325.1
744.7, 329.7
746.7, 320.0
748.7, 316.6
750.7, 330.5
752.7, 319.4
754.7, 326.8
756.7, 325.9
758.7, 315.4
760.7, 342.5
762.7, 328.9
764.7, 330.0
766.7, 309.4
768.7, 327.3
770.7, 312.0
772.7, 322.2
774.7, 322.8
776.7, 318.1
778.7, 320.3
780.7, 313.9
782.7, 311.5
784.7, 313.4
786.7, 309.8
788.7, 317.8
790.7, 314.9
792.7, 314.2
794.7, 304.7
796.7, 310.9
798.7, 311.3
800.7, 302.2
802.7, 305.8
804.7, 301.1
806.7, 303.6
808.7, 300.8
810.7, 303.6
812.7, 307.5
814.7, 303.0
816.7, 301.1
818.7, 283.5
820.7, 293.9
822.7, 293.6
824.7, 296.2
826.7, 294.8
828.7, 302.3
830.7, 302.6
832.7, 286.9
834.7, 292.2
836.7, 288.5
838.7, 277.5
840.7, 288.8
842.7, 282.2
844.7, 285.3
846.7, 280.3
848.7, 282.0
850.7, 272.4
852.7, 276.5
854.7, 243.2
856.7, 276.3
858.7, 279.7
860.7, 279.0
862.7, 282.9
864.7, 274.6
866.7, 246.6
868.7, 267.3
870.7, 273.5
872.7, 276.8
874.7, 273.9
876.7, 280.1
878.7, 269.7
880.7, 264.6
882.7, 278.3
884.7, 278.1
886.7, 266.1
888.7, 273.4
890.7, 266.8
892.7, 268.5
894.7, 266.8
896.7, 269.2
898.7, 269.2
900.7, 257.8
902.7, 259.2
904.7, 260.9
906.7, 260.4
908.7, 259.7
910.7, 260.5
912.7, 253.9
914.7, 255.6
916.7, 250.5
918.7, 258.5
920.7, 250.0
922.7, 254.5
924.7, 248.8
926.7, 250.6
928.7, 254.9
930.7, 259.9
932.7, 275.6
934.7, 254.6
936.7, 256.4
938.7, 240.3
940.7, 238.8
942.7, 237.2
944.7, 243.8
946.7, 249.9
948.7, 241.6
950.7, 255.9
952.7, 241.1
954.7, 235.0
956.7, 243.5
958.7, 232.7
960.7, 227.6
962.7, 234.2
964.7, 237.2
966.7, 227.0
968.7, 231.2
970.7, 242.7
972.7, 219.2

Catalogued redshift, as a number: 0.00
